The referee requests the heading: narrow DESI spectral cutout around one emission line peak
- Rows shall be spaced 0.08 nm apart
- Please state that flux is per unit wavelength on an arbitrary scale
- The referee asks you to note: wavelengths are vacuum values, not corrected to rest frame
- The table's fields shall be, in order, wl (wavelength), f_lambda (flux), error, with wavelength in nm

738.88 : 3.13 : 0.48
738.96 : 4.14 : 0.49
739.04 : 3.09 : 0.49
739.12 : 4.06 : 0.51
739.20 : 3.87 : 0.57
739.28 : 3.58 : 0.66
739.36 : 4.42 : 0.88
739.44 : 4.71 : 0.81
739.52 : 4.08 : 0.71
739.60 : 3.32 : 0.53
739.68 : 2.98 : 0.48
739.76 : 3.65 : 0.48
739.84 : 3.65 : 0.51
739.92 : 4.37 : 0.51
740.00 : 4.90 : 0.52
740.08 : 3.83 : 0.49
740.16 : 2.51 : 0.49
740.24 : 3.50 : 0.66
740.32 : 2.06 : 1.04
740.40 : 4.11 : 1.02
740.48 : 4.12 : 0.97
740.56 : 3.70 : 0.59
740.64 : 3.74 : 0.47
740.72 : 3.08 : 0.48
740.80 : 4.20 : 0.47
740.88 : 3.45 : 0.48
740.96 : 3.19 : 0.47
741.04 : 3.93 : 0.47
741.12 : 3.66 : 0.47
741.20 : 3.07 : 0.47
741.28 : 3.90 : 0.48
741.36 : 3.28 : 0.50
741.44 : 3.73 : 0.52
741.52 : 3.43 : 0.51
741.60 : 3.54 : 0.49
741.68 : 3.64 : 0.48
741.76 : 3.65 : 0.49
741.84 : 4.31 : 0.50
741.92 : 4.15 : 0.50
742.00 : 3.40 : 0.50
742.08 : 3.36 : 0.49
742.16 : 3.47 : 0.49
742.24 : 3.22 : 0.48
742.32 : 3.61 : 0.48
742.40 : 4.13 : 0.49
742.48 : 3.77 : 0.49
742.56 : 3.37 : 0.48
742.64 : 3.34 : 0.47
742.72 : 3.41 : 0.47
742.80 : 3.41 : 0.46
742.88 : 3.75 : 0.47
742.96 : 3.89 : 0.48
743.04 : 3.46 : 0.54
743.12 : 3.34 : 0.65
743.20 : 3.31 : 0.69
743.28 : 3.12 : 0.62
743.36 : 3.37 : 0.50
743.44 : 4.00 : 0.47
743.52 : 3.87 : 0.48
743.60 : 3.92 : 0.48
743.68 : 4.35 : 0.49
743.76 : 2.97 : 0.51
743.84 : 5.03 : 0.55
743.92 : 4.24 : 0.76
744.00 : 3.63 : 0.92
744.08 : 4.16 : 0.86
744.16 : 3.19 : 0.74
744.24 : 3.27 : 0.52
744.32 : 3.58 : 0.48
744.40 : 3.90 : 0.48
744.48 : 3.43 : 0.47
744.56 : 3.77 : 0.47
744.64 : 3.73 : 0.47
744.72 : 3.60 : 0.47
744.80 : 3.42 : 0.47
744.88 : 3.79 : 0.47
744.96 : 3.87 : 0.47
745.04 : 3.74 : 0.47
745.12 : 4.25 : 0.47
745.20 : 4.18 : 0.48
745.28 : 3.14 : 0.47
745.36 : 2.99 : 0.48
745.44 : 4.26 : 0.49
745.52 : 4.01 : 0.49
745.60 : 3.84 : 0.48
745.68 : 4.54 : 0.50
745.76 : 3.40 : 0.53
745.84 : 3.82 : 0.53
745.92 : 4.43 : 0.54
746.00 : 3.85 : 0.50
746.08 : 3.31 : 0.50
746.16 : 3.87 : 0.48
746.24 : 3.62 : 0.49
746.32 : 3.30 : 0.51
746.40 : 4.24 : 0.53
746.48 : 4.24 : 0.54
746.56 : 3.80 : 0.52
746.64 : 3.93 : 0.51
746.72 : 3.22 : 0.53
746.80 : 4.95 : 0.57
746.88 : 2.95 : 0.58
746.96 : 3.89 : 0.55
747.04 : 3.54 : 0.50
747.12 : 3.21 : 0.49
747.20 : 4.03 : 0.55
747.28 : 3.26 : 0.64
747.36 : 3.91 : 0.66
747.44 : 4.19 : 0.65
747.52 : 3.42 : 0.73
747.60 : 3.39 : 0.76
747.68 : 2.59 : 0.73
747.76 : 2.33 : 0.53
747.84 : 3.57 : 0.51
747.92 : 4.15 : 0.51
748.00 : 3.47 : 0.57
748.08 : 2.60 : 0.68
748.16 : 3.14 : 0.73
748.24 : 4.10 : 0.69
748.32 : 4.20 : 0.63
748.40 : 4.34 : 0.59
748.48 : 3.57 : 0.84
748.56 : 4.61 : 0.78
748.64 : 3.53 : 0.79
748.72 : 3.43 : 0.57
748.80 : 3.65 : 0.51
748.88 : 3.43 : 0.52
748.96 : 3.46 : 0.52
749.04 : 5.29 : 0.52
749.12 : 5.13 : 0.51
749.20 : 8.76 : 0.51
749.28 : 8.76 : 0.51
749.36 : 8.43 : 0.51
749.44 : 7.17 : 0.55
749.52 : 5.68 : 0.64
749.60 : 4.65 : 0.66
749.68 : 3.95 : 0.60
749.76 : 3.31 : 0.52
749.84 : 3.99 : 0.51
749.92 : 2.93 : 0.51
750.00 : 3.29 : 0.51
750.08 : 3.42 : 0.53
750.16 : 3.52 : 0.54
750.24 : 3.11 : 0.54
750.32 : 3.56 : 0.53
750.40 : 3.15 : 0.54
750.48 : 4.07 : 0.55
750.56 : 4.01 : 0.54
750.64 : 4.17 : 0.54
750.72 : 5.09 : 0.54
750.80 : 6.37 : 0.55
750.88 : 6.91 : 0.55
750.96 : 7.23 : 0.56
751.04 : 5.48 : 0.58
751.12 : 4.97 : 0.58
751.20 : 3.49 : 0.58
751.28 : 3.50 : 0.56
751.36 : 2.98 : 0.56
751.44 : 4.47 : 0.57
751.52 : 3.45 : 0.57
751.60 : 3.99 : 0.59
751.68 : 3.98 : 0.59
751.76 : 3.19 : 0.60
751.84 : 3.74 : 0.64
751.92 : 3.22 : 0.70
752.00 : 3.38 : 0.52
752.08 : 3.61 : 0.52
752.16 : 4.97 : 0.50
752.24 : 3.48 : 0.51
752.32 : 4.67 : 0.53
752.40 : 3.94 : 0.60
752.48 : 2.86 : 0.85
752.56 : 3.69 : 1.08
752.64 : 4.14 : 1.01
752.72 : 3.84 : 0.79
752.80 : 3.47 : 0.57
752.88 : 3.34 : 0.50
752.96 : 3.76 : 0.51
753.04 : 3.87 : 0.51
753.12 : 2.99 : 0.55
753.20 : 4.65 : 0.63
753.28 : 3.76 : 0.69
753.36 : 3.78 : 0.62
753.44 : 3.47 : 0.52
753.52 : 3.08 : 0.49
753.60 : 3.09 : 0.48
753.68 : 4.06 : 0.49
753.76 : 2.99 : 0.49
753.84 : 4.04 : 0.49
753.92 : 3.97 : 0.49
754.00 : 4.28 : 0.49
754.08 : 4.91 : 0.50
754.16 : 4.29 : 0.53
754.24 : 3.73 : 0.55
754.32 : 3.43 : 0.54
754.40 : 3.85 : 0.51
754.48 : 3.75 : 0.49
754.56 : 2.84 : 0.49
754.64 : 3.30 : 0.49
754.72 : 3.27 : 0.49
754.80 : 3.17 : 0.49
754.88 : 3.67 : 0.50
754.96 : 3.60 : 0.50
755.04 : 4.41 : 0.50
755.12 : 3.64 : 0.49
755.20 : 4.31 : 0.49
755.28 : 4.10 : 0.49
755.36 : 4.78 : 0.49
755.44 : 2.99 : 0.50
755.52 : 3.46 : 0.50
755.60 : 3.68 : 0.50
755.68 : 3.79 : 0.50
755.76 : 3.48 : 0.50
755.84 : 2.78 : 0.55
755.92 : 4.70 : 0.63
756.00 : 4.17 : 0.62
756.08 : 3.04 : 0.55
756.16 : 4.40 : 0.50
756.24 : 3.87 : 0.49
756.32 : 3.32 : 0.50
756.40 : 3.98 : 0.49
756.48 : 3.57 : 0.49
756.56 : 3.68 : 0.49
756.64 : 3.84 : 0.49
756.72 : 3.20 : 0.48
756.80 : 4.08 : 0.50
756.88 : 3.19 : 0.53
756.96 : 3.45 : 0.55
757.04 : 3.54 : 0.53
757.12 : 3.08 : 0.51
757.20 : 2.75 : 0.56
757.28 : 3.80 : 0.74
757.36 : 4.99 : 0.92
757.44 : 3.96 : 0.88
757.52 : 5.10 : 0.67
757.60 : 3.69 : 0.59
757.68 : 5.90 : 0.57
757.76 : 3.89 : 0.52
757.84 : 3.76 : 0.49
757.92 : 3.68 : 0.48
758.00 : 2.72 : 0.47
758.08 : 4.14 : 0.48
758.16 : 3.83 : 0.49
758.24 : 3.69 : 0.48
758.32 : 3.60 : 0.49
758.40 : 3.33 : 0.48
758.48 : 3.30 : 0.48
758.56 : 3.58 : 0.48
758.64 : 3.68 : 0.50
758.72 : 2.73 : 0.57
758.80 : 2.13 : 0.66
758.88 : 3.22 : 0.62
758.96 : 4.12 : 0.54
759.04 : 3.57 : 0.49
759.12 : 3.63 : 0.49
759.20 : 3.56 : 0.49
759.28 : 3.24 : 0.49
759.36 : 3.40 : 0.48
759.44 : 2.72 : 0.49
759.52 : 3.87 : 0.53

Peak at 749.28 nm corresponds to [S II] 6716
